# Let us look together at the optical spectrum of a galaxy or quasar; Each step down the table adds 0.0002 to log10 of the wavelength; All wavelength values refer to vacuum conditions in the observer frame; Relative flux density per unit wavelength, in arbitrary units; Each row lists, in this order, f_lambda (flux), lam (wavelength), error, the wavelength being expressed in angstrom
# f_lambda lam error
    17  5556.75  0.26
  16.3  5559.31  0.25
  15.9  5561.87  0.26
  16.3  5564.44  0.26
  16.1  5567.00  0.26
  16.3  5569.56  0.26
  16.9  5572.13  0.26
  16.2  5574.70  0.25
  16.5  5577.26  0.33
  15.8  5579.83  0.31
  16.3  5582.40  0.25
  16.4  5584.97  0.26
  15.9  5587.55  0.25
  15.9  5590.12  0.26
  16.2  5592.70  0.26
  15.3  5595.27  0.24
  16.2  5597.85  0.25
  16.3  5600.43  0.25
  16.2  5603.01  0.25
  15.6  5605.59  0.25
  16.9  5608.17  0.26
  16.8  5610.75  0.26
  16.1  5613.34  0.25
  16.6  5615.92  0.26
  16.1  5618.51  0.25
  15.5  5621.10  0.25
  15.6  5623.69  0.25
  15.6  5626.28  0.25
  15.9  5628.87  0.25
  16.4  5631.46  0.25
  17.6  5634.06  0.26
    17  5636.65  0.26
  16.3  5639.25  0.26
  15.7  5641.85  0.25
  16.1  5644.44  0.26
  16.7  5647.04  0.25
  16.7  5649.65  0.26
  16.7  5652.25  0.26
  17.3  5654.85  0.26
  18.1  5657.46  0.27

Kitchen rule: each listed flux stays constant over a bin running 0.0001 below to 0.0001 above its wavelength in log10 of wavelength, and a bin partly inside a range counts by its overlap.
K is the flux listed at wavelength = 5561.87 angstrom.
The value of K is 15.9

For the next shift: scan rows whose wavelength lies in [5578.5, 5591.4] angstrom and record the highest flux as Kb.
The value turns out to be 16.4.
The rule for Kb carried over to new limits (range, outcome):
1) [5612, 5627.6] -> 16.6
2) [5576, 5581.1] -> 16.5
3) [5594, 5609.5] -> 16.9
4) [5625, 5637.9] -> 17.6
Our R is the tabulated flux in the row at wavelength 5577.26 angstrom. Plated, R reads 16.5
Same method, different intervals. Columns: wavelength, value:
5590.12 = 15.9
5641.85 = 15.7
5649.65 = 16.7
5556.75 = 17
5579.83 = 15.8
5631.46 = 16.4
